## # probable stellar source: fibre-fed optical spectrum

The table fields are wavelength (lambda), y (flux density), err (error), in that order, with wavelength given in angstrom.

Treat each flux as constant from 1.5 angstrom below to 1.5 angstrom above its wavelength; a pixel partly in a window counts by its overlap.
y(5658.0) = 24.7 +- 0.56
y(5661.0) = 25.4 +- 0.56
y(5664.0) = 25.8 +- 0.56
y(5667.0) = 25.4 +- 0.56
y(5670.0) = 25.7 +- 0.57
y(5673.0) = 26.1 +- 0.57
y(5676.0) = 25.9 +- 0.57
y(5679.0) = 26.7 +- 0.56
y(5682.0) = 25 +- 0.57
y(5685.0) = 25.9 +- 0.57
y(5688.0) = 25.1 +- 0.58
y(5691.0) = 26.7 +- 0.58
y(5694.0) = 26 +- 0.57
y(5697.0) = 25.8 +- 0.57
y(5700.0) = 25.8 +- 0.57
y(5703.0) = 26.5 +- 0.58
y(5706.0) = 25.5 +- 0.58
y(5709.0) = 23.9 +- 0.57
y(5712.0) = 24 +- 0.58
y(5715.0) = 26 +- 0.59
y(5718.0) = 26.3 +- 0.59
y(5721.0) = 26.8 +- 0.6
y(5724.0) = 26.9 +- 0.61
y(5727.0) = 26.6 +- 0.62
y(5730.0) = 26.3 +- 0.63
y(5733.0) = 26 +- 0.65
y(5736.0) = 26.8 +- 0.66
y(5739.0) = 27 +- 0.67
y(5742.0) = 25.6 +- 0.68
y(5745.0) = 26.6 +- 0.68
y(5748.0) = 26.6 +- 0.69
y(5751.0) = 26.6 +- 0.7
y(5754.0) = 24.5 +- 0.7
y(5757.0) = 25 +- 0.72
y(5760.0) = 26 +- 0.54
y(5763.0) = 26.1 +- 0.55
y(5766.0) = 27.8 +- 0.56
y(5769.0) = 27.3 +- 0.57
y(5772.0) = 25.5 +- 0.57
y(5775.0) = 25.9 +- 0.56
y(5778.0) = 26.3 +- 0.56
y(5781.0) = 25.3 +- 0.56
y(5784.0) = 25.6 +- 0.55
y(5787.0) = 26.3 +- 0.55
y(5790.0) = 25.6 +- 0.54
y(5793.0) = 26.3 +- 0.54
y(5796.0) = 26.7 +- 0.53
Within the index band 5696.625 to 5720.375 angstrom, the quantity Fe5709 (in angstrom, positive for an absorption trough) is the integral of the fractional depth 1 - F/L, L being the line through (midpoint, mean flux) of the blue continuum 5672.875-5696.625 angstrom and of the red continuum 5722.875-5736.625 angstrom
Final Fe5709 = 0.6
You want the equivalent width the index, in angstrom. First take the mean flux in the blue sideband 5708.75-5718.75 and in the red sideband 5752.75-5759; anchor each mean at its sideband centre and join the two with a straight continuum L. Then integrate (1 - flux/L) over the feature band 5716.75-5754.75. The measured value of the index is -2.2 angstrom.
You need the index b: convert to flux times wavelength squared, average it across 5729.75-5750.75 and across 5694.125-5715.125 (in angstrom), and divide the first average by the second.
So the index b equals 1.1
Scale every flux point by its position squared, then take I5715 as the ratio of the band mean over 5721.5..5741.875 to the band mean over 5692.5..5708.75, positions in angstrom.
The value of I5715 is 1.0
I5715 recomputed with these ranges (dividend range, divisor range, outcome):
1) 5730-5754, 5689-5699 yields 1.03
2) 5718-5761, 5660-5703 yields 1.04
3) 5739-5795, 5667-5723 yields 1.04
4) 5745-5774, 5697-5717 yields 1.05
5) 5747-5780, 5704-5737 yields 1.02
